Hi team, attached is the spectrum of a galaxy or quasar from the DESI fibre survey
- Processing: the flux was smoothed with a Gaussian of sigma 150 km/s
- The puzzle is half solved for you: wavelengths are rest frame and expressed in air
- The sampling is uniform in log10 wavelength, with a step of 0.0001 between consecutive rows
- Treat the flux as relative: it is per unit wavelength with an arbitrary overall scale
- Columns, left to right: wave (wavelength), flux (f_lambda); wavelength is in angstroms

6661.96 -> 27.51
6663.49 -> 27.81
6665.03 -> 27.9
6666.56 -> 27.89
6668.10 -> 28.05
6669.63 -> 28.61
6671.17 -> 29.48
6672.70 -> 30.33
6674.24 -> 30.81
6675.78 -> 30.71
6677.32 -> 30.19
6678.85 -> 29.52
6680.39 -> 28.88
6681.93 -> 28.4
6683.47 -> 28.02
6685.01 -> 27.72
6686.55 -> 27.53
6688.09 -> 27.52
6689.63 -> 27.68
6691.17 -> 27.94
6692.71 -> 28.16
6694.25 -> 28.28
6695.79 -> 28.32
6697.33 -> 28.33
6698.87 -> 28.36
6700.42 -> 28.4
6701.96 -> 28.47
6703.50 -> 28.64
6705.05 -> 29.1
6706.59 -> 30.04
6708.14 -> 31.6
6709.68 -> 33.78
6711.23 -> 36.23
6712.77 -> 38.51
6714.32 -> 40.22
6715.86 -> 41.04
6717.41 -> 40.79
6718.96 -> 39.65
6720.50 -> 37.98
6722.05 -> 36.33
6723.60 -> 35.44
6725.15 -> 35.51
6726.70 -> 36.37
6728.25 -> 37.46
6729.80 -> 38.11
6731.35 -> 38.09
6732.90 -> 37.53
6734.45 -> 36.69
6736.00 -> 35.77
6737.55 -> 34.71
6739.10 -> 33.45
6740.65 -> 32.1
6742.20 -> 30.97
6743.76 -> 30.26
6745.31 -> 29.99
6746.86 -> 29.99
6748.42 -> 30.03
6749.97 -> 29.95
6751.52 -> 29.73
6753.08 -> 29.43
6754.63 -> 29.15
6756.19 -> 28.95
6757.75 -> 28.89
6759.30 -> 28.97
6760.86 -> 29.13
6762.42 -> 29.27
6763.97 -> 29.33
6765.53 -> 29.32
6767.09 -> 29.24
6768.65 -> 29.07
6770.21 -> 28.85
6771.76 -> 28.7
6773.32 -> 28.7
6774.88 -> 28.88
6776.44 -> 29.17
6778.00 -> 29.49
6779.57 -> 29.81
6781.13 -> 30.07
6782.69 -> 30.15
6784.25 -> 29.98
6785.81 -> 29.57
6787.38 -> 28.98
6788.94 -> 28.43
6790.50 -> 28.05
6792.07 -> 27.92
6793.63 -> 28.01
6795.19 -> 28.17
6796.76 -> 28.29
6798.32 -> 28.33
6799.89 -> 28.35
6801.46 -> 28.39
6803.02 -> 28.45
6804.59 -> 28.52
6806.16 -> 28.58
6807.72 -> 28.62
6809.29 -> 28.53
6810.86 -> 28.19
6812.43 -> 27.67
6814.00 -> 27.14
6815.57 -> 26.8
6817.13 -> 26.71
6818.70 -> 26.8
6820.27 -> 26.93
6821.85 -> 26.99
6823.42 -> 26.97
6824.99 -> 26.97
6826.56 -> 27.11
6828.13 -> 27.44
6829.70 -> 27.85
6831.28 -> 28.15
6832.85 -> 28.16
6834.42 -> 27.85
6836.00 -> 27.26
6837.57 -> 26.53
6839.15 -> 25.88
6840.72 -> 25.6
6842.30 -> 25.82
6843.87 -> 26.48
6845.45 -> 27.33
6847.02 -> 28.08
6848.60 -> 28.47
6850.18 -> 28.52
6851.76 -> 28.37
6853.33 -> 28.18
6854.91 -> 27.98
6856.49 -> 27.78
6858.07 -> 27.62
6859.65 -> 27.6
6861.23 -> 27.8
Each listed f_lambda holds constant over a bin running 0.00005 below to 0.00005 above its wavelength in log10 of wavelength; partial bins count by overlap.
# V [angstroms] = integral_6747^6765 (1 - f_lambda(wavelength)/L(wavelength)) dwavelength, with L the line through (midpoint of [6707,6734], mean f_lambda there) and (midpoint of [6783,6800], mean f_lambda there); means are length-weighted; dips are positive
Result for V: 1.9 angstroms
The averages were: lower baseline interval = 37.2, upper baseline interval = 28.6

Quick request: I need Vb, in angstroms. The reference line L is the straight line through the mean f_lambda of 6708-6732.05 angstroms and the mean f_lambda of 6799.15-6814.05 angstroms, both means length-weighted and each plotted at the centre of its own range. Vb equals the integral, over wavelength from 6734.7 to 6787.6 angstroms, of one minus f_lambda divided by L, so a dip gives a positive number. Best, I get 4.8 angstroms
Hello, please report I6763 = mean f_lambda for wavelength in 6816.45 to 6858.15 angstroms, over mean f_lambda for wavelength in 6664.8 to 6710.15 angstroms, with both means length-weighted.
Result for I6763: 0.94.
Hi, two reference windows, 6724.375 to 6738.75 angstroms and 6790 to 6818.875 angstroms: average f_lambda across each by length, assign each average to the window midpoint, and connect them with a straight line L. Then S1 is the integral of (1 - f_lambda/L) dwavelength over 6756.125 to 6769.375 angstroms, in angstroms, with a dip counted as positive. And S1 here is 1.5 angstroms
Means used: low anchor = 36.6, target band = 29.1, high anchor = 28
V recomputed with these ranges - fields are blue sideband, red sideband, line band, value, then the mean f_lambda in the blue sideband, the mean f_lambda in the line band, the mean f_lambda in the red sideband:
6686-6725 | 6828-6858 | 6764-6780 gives 0.5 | 32.4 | 29.1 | 27.5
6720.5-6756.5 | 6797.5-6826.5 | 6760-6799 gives 1.6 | 33.5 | 29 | 27.7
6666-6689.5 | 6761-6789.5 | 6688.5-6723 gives -4.3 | 28.9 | 32.6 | 29.3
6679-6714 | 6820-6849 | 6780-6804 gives -0.7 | 29.7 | 28.8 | 27.1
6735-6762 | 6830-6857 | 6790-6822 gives 0.9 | 30.7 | 27.9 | 27.4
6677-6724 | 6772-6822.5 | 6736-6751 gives -0.6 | 31.6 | 31.5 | 28.4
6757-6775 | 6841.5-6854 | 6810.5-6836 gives 0.7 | 29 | 27.3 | 27.7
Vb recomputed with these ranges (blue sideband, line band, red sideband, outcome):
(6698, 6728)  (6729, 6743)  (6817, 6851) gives -0.9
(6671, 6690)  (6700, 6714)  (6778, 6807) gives -1.5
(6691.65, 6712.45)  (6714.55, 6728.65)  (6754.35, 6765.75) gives -3.9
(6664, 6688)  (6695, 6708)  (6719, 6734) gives 1.6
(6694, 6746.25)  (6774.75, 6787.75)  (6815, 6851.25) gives 0.3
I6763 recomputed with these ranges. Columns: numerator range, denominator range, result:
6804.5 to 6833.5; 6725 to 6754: 0.82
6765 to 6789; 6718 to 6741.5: 0.81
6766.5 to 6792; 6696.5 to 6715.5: 0.91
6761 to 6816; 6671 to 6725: 0.91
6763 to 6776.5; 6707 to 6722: 0.77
